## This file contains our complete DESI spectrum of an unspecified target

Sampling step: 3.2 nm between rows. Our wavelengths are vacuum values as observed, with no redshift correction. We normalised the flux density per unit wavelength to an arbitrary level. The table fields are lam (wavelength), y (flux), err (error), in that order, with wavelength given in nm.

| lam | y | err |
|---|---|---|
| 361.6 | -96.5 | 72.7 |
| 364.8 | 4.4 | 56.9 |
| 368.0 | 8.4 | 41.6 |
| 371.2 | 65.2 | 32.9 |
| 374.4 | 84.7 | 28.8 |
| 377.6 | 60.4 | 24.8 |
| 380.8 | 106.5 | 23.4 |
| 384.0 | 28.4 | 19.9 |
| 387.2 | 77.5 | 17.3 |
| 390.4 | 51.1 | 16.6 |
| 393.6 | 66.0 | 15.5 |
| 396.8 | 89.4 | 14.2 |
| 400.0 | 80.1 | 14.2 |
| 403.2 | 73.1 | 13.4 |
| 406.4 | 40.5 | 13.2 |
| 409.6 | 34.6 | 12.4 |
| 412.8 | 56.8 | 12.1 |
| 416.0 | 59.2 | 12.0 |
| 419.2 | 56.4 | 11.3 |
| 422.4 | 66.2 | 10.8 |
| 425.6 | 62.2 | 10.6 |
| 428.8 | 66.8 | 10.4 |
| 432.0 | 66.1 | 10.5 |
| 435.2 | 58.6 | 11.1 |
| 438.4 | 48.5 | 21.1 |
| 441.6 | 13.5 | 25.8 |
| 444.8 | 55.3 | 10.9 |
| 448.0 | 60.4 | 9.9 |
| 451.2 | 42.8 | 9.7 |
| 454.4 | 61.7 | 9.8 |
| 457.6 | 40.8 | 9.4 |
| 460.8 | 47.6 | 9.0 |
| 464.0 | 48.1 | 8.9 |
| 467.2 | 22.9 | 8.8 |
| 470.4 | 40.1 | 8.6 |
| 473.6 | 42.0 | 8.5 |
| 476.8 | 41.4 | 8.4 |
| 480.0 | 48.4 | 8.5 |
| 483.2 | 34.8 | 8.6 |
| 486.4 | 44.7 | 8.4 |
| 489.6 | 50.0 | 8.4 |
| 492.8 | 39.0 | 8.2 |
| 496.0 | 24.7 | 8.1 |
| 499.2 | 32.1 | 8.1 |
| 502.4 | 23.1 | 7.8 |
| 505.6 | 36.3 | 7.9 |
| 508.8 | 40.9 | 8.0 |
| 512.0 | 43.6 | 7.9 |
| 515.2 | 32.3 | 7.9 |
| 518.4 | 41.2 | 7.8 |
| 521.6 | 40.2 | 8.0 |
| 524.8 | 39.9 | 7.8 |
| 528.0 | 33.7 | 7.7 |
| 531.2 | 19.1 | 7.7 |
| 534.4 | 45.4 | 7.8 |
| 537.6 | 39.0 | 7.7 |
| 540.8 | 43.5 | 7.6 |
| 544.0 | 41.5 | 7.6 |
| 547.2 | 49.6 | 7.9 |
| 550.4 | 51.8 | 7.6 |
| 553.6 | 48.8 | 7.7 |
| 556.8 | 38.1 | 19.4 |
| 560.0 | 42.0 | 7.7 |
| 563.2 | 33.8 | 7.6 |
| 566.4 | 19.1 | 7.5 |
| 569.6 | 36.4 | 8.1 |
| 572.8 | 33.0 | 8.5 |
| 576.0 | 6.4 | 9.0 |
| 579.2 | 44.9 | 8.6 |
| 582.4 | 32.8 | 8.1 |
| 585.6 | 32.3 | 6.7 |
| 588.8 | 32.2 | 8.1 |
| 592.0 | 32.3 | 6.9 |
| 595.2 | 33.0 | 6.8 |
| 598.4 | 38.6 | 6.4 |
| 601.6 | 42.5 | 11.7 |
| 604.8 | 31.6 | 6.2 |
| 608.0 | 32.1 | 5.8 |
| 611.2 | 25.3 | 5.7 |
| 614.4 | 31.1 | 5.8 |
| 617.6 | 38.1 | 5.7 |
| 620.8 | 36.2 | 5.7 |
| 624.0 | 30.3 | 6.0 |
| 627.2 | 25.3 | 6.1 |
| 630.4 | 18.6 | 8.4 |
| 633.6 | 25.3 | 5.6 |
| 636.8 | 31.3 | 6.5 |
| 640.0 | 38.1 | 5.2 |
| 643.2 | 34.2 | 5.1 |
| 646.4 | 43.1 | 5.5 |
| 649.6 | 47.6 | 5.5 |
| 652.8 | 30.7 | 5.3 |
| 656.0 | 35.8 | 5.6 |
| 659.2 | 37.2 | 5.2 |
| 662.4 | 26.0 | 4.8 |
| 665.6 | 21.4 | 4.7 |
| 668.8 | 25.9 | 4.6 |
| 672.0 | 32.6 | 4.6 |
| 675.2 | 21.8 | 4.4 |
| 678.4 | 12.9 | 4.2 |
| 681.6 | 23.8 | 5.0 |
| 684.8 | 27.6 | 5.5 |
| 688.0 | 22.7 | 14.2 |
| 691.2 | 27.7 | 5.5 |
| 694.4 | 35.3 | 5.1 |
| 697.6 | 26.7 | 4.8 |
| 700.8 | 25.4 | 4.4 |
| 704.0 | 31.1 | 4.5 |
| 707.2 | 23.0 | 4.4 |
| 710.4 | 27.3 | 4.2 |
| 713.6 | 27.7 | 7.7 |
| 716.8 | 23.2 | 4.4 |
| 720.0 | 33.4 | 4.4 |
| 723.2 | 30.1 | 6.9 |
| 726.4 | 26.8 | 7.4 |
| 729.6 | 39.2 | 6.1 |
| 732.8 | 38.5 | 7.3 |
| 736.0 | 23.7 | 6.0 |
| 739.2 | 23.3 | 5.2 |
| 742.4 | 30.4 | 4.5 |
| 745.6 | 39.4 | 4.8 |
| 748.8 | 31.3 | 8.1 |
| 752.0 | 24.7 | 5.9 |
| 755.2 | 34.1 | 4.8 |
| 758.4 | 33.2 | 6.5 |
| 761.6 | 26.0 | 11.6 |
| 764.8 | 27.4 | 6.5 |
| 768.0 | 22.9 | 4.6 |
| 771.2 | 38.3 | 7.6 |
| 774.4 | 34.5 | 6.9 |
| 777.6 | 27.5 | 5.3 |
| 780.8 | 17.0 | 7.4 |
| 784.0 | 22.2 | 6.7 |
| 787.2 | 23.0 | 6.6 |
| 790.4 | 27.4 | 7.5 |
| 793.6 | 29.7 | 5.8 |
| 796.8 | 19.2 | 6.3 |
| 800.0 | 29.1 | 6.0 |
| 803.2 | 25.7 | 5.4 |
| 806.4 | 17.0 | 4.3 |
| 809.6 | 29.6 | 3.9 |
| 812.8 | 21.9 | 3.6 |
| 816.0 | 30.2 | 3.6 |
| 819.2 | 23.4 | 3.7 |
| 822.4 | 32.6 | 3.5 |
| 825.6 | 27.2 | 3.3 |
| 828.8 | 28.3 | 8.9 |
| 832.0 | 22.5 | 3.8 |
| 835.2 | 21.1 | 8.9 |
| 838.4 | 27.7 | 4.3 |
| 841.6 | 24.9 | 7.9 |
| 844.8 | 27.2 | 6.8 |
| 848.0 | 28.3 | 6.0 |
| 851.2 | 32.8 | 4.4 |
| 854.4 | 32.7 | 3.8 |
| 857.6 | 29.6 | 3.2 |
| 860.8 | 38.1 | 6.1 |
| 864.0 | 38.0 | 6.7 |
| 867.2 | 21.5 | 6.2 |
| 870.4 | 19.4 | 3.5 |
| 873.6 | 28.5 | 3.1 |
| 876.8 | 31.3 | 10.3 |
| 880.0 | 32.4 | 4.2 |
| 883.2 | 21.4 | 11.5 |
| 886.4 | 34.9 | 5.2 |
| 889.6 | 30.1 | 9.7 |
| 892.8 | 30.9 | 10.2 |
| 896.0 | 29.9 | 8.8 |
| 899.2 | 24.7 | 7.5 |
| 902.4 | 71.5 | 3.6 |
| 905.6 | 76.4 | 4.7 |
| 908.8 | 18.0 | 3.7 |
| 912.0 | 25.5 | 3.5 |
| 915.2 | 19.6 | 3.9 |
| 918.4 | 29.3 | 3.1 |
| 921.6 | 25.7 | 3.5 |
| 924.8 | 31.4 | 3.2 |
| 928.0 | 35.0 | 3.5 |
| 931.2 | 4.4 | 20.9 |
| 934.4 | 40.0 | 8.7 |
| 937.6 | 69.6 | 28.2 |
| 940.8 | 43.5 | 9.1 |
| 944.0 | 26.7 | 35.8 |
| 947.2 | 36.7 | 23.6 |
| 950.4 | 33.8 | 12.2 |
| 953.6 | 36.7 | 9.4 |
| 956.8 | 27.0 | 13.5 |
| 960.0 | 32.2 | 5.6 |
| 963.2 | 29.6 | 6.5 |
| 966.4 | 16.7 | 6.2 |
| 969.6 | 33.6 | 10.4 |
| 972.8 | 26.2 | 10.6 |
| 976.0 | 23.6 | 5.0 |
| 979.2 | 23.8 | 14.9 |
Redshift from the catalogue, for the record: 1.424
